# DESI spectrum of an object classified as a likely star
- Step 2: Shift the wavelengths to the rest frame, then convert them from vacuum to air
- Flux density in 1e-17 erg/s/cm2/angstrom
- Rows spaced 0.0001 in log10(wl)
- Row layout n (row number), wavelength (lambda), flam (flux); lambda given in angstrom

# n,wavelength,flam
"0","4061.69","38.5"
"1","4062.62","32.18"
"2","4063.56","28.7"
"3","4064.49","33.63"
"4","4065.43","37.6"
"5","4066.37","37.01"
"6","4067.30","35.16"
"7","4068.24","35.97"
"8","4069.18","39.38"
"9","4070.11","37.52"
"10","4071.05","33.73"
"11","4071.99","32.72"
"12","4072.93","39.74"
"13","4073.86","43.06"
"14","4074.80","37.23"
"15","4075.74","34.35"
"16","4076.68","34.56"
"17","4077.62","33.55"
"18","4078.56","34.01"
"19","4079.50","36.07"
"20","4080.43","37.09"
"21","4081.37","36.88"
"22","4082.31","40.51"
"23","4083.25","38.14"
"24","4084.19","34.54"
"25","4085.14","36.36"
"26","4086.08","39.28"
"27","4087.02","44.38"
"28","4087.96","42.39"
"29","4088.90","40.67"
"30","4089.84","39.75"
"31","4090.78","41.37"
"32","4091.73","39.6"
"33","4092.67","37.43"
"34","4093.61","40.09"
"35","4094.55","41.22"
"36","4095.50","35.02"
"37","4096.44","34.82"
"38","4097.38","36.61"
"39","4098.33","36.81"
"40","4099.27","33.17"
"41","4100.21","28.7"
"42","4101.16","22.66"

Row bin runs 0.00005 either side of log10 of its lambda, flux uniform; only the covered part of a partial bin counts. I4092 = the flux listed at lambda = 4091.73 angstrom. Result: 39.6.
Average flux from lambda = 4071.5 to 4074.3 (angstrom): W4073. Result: 38.5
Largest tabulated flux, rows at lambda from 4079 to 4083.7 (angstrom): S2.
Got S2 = 40.51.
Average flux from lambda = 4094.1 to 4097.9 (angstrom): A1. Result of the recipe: 36.8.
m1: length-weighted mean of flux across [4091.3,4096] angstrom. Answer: 38.7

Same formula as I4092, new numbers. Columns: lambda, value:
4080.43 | 37.09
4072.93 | 39.74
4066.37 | 37.01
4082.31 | 40.51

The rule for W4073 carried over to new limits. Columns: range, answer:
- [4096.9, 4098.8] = 36.7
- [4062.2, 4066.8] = 33.8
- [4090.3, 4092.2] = 40.4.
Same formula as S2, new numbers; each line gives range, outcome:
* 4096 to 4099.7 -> 36.81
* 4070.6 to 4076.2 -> 43.06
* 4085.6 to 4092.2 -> 44.38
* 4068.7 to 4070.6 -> 39.38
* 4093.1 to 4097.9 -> 41.22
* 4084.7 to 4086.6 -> 39.28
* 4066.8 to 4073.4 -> 39.74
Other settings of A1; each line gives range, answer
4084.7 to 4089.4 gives 40.7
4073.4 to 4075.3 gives 40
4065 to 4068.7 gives 36.4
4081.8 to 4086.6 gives 37.8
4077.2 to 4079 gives 33.8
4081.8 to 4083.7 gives 39.3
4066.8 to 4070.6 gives 37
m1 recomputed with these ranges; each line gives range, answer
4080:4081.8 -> 37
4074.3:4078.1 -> 34.9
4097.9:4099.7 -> 35.1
